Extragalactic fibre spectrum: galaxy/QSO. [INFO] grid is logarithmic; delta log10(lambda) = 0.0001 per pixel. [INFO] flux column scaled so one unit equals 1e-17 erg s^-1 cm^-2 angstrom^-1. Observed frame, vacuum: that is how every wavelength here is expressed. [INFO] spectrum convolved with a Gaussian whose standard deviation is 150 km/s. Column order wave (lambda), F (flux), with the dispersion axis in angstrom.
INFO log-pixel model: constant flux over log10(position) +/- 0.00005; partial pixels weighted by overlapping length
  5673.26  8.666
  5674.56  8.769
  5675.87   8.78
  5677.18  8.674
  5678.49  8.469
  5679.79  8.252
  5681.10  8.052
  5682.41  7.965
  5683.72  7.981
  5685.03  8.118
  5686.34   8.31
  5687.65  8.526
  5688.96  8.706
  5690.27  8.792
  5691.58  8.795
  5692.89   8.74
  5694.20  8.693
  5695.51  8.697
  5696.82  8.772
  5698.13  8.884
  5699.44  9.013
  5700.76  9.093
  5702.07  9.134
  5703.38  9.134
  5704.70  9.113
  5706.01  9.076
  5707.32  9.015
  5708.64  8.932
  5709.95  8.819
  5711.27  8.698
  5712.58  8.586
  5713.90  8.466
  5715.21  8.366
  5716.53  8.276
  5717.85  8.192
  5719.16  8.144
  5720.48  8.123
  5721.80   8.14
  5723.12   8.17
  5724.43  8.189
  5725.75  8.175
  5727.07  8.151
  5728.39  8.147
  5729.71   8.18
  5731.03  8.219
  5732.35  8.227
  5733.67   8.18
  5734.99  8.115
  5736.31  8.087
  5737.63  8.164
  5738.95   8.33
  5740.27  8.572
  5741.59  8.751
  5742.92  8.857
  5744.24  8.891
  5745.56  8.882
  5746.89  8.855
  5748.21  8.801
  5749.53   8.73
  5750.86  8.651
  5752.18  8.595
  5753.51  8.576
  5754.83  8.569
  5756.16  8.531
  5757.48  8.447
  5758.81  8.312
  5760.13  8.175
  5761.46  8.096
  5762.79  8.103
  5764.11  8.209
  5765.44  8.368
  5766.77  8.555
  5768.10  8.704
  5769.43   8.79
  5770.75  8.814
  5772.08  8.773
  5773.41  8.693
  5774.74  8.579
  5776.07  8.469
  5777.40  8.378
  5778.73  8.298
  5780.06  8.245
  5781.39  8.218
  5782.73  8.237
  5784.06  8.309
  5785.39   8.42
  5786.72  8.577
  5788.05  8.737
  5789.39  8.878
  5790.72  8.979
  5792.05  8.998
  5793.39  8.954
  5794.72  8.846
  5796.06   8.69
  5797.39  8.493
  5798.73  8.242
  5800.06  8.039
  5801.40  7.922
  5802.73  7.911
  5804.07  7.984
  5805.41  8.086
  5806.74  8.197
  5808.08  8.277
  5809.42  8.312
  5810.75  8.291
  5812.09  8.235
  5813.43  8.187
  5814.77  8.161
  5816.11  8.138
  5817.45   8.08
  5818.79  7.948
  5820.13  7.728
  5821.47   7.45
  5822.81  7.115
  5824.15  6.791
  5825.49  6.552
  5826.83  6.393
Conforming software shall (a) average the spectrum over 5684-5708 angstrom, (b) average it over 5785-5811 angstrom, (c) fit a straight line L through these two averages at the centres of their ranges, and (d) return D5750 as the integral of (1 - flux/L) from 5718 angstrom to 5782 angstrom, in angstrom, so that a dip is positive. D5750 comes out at 1.4 angstrom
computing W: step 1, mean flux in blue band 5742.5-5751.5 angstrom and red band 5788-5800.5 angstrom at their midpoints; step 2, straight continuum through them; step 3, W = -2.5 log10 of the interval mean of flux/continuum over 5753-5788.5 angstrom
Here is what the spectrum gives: 0.04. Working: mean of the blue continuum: 8.81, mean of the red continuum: 8.69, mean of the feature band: 8.45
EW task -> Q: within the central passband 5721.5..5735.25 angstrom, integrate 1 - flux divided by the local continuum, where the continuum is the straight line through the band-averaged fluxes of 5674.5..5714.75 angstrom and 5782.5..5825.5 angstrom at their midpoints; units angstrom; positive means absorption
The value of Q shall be 0.57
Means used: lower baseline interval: 8.68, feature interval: 8.17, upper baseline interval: 8.2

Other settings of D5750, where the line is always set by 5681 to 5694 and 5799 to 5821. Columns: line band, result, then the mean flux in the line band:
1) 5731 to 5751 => -0.60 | 8.53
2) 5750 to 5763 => -0.29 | 8.42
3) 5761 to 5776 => -0.58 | 8.52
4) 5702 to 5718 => -0.76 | 8.76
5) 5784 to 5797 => -0.97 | 8.76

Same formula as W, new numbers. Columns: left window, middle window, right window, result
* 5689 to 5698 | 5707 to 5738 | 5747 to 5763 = 0.041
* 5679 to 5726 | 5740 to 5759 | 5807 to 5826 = -0.054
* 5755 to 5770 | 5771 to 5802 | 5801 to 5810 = -0.038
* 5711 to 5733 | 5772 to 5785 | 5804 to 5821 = -0.030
